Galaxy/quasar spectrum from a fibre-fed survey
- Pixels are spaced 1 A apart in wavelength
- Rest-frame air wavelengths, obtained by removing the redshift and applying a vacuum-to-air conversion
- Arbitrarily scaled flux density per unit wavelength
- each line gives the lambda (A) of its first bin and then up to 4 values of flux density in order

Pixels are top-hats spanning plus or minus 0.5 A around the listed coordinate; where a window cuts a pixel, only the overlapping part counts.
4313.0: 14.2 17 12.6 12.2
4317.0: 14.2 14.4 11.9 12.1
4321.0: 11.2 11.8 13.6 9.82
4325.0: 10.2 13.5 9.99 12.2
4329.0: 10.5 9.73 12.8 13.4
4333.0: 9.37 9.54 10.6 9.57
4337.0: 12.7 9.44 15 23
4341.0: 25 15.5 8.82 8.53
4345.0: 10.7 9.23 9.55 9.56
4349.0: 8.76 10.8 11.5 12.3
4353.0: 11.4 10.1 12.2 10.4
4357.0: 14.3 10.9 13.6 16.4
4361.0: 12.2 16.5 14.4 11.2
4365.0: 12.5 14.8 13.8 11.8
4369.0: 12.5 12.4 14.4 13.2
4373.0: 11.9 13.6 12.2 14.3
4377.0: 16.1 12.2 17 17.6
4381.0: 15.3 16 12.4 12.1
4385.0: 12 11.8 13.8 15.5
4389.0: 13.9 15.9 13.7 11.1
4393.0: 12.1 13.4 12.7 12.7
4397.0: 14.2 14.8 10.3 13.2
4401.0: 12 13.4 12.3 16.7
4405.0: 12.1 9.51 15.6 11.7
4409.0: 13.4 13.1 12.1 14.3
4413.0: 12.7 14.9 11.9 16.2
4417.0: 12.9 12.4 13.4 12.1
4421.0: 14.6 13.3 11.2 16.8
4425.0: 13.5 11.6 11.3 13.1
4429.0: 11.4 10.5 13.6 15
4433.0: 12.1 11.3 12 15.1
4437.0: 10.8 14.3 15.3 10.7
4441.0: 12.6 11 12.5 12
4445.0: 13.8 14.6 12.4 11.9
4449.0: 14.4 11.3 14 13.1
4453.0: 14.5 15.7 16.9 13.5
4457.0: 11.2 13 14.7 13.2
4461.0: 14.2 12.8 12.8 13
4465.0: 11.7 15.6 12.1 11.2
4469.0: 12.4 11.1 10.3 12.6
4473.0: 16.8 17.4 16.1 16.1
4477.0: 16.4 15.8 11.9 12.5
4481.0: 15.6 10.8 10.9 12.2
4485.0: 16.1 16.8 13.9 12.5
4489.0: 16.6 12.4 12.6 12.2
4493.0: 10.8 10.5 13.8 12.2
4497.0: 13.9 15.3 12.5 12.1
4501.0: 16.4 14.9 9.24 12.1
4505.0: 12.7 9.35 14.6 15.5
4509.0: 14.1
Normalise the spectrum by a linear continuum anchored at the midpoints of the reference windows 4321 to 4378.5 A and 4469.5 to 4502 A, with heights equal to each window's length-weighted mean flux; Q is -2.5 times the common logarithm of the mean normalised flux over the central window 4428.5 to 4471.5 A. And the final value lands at 0.03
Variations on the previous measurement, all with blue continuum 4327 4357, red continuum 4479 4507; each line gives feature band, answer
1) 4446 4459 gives -0.07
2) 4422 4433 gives -0.03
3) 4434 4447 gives -0.02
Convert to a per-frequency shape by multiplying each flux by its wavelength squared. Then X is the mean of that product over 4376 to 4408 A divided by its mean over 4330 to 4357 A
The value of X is 1.16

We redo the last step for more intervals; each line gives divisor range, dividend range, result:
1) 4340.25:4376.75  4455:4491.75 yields 1.14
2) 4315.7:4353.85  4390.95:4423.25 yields 1.13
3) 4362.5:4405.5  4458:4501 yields 1.04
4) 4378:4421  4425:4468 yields 0.99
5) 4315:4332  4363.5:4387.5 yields 1.16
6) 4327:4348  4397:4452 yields 1.11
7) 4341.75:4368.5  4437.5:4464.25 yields 1.17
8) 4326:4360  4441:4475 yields 1.17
